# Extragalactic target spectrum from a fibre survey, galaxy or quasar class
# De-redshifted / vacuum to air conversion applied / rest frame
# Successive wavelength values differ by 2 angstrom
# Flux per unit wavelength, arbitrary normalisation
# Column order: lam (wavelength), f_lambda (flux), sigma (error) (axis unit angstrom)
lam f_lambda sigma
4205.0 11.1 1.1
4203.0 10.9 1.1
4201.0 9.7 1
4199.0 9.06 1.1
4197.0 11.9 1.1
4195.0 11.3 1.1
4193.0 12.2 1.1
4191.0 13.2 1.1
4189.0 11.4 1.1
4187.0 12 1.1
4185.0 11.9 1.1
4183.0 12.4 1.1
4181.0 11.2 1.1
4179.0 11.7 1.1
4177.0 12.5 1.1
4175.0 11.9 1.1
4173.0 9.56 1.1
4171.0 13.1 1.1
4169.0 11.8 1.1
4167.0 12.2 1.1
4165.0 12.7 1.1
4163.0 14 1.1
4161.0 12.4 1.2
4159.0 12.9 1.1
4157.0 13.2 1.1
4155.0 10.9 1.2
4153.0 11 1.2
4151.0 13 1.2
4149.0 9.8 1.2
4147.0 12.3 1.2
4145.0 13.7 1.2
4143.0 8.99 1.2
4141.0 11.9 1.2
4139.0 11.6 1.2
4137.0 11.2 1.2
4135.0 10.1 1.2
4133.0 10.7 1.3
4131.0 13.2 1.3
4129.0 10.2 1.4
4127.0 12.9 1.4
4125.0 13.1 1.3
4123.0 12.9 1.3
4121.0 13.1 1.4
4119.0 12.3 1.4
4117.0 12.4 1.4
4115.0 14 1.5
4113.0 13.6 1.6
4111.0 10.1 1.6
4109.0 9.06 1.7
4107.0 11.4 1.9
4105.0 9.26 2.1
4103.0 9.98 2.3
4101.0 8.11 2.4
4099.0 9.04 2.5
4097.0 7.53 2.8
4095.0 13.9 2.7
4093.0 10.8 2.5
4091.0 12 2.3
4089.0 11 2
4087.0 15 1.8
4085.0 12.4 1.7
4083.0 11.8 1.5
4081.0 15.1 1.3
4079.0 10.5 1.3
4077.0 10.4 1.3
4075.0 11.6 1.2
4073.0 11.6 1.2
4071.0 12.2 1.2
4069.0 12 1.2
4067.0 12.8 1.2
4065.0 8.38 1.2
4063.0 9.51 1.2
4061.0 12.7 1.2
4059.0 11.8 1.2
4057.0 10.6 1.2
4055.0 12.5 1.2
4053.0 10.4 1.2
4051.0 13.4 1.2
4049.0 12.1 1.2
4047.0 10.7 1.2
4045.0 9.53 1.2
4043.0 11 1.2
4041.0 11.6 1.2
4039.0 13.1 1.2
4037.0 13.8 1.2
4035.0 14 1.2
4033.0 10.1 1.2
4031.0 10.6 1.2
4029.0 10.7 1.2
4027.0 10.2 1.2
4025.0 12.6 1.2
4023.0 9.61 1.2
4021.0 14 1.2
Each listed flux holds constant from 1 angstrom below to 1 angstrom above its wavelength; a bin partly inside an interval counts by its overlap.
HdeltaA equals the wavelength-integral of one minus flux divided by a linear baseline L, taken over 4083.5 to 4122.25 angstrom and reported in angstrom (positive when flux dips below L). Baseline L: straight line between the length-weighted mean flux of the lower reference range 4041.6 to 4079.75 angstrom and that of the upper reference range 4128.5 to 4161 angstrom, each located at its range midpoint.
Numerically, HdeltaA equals 0.3 angstrom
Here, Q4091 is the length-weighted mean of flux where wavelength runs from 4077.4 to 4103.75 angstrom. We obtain 11.3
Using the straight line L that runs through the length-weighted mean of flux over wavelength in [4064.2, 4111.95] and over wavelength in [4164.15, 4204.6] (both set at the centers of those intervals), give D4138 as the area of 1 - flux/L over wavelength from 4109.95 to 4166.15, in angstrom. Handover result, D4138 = -3.51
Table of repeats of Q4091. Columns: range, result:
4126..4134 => 11.8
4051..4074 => 11.4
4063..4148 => 11.5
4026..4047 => 11.4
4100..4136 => 11.5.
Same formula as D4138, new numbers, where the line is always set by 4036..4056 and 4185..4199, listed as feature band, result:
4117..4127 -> -0.9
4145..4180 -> -0.9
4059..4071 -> 0.6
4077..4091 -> -0.7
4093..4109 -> 2.6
